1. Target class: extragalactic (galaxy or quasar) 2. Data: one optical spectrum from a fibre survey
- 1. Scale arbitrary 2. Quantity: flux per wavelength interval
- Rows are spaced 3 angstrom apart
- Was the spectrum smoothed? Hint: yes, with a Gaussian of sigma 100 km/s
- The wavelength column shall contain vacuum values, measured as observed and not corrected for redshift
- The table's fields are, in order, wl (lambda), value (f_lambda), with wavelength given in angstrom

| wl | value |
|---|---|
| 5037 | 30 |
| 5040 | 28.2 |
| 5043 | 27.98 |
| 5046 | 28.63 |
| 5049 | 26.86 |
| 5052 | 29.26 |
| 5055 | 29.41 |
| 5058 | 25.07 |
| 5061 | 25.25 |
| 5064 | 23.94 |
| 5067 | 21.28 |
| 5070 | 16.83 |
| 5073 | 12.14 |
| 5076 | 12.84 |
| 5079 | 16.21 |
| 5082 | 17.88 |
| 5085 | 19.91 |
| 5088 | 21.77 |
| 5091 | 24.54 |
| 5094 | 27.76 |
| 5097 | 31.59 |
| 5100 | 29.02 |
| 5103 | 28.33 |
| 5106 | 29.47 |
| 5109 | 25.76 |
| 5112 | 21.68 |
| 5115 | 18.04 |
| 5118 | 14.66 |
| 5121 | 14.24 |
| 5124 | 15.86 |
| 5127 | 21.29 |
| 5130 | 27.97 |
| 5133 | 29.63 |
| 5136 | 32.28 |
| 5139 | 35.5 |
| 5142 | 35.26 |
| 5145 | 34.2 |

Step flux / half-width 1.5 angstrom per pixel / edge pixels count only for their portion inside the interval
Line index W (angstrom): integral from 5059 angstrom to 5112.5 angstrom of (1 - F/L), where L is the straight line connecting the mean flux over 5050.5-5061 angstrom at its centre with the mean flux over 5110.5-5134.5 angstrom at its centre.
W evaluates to 3.1 angstrom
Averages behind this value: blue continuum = 27.5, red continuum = 20.4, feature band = 22.6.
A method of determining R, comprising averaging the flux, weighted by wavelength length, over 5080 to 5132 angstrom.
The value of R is 22.9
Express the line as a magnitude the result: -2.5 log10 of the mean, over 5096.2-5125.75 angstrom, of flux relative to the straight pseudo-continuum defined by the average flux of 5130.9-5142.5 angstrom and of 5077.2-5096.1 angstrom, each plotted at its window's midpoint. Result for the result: 0.164 mag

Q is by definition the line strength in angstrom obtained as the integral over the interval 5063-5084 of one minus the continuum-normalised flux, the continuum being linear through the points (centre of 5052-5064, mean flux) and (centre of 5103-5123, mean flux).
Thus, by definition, 6.6 angstrom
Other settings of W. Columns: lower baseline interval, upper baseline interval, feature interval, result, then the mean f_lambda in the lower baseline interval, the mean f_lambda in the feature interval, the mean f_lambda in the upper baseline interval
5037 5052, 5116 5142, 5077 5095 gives 3.7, 28.3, 20.9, 24.5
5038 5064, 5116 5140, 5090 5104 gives -1.8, 27.4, 28.4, 23.6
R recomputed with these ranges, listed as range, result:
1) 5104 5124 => 20.5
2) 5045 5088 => 21.7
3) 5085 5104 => 26.6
